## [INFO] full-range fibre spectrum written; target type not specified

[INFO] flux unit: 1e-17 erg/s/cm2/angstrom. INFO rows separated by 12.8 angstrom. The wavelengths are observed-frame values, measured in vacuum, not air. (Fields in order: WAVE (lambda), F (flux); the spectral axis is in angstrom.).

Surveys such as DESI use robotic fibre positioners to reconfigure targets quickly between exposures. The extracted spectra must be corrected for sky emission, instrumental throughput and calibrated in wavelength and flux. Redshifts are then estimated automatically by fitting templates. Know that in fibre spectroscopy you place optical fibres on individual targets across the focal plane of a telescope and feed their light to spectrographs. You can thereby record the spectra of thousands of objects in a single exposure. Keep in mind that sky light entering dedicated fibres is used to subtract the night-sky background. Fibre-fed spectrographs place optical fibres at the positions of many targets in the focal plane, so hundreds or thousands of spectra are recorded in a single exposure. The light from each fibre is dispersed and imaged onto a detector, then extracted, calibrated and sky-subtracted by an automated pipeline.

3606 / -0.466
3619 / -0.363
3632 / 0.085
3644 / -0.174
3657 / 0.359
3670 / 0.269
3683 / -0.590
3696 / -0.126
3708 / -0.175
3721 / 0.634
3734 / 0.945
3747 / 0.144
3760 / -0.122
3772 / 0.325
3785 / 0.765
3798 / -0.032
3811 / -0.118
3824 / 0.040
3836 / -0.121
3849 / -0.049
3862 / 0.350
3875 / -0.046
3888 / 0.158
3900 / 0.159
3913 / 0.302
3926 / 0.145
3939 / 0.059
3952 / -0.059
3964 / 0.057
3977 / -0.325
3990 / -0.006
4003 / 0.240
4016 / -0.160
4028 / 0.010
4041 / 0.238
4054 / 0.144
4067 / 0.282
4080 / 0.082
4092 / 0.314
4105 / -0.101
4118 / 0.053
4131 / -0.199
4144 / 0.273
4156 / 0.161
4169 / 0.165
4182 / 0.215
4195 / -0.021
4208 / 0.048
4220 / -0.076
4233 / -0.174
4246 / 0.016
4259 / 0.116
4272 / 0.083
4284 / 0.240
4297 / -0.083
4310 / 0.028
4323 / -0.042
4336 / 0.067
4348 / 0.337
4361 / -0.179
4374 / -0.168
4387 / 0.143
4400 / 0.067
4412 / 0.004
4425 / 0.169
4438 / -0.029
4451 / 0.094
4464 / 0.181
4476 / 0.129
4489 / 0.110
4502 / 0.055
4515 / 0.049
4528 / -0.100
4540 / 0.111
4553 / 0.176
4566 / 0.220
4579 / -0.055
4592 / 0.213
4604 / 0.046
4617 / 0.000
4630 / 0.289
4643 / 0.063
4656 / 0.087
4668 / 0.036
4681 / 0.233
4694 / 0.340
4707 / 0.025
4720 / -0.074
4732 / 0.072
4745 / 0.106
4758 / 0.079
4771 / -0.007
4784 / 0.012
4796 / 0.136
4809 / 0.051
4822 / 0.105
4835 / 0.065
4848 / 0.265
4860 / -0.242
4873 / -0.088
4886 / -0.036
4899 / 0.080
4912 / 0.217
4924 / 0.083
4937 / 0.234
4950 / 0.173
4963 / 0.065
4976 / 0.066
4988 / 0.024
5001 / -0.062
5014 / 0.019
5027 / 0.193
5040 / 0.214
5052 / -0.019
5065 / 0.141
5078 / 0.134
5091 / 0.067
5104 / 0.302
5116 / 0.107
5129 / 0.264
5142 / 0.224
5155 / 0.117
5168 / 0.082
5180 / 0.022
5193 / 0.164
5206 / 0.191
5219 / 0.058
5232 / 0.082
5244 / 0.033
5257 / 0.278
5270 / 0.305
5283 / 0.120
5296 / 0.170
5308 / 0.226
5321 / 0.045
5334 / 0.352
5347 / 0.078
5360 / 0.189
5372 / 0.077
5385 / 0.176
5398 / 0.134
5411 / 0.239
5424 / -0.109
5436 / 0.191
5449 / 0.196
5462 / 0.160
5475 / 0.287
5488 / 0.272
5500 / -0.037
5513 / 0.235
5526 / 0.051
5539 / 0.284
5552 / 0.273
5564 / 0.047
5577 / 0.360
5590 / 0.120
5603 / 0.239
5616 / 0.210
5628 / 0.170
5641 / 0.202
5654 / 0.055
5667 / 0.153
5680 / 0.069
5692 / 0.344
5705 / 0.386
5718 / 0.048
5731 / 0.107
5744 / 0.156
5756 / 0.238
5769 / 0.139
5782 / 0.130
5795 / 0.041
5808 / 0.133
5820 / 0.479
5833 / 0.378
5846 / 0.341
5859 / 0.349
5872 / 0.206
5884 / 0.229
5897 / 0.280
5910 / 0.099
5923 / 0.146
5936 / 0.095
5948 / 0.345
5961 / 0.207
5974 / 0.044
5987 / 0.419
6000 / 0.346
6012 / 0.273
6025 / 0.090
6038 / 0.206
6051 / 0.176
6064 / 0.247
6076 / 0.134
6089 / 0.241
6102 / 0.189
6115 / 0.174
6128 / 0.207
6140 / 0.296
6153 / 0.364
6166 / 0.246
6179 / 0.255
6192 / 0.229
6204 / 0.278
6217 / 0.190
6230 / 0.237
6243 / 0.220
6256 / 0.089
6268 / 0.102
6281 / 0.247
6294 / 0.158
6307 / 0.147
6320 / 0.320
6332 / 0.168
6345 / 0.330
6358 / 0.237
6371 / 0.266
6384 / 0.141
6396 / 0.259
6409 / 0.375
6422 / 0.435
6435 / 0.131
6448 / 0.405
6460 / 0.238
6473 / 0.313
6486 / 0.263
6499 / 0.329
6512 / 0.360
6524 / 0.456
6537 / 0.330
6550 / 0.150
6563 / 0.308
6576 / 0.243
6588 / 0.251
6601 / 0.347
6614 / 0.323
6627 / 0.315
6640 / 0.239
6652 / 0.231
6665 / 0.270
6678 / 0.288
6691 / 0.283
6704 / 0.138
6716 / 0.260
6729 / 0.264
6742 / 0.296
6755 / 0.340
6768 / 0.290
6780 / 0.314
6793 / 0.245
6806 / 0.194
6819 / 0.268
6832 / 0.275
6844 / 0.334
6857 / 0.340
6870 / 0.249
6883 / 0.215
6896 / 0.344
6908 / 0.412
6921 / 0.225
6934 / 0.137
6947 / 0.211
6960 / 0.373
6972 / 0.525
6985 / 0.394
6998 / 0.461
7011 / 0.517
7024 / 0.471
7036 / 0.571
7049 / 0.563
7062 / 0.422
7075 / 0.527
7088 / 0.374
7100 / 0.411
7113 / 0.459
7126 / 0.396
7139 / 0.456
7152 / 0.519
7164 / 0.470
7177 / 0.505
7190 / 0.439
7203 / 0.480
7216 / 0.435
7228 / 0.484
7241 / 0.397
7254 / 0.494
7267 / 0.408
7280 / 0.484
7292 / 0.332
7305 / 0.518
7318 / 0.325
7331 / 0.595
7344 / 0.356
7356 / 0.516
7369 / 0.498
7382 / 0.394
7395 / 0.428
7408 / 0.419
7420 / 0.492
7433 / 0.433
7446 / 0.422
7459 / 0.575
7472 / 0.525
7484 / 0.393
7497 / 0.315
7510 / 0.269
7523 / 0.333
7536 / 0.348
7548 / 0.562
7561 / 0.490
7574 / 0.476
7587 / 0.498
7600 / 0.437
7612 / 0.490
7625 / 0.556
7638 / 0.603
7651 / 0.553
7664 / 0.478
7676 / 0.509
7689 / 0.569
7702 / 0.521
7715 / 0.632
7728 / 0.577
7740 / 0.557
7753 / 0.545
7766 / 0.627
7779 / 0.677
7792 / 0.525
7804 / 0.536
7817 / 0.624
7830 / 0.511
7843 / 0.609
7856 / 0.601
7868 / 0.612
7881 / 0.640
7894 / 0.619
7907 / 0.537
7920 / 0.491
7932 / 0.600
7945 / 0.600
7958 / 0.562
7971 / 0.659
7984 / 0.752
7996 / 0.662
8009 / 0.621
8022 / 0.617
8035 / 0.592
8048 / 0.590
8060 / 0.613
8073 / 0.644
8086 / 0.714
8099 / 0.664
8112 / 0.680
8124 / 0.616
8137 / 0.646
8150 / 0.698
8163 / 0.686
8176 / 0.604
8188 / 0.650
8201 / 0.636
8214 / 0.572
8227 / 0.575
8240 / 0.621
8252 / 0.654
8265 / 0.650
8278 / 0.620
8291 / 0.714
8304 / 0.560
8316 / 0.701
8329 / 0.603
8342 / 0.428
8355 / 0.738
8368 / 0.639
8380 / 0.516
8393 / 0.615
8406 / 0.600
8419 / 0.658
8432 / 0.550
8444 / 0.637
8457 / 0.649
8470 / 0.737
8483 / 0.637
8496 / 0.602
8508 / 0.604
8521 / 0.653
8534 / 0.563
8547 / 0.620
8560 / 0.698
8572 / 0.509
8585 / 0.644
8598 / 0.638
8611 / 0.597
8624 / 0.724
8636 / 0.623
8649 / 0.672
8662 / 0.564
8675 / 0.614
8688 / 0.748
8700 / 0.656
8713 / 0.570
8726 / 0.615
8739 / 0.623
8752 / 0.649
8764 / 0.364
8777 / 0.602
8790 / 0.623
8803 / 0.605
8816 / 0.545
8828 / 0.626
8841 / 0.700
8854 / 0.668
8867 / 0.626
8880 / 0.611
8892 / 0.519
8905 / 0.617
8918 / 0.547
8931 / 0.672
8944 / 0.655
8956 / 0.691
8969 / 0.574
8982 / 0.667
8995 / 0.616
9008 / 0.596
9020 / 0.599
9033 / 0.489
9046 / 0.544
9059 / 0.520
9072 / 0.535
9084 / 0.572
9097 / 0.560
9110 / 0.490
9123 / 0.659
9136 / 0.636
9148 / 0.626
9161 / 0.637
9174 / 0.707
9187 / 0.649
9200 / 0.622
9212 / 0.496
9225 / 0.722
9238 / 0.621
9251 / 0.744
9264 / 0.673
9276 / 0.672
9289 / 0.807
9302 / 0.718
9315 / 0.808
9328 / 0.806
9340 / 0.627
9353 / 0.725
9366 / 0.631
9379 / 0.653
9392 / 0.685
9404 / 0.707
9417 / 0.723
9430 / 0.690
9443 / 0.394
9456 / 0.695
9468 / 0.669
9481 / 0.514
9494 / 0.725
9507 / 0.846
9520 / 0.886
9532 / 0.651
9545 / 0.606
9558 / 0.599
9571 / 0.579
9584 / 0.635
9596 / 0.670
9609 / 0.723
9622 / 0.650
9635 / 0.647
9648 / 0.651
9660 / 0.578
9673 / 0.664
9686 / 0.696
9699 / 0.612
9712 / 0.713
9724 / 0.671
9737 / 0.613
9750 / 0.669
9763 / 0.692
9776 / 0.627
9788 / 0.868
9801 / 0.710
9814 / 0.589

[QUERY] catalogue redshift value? 0.748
